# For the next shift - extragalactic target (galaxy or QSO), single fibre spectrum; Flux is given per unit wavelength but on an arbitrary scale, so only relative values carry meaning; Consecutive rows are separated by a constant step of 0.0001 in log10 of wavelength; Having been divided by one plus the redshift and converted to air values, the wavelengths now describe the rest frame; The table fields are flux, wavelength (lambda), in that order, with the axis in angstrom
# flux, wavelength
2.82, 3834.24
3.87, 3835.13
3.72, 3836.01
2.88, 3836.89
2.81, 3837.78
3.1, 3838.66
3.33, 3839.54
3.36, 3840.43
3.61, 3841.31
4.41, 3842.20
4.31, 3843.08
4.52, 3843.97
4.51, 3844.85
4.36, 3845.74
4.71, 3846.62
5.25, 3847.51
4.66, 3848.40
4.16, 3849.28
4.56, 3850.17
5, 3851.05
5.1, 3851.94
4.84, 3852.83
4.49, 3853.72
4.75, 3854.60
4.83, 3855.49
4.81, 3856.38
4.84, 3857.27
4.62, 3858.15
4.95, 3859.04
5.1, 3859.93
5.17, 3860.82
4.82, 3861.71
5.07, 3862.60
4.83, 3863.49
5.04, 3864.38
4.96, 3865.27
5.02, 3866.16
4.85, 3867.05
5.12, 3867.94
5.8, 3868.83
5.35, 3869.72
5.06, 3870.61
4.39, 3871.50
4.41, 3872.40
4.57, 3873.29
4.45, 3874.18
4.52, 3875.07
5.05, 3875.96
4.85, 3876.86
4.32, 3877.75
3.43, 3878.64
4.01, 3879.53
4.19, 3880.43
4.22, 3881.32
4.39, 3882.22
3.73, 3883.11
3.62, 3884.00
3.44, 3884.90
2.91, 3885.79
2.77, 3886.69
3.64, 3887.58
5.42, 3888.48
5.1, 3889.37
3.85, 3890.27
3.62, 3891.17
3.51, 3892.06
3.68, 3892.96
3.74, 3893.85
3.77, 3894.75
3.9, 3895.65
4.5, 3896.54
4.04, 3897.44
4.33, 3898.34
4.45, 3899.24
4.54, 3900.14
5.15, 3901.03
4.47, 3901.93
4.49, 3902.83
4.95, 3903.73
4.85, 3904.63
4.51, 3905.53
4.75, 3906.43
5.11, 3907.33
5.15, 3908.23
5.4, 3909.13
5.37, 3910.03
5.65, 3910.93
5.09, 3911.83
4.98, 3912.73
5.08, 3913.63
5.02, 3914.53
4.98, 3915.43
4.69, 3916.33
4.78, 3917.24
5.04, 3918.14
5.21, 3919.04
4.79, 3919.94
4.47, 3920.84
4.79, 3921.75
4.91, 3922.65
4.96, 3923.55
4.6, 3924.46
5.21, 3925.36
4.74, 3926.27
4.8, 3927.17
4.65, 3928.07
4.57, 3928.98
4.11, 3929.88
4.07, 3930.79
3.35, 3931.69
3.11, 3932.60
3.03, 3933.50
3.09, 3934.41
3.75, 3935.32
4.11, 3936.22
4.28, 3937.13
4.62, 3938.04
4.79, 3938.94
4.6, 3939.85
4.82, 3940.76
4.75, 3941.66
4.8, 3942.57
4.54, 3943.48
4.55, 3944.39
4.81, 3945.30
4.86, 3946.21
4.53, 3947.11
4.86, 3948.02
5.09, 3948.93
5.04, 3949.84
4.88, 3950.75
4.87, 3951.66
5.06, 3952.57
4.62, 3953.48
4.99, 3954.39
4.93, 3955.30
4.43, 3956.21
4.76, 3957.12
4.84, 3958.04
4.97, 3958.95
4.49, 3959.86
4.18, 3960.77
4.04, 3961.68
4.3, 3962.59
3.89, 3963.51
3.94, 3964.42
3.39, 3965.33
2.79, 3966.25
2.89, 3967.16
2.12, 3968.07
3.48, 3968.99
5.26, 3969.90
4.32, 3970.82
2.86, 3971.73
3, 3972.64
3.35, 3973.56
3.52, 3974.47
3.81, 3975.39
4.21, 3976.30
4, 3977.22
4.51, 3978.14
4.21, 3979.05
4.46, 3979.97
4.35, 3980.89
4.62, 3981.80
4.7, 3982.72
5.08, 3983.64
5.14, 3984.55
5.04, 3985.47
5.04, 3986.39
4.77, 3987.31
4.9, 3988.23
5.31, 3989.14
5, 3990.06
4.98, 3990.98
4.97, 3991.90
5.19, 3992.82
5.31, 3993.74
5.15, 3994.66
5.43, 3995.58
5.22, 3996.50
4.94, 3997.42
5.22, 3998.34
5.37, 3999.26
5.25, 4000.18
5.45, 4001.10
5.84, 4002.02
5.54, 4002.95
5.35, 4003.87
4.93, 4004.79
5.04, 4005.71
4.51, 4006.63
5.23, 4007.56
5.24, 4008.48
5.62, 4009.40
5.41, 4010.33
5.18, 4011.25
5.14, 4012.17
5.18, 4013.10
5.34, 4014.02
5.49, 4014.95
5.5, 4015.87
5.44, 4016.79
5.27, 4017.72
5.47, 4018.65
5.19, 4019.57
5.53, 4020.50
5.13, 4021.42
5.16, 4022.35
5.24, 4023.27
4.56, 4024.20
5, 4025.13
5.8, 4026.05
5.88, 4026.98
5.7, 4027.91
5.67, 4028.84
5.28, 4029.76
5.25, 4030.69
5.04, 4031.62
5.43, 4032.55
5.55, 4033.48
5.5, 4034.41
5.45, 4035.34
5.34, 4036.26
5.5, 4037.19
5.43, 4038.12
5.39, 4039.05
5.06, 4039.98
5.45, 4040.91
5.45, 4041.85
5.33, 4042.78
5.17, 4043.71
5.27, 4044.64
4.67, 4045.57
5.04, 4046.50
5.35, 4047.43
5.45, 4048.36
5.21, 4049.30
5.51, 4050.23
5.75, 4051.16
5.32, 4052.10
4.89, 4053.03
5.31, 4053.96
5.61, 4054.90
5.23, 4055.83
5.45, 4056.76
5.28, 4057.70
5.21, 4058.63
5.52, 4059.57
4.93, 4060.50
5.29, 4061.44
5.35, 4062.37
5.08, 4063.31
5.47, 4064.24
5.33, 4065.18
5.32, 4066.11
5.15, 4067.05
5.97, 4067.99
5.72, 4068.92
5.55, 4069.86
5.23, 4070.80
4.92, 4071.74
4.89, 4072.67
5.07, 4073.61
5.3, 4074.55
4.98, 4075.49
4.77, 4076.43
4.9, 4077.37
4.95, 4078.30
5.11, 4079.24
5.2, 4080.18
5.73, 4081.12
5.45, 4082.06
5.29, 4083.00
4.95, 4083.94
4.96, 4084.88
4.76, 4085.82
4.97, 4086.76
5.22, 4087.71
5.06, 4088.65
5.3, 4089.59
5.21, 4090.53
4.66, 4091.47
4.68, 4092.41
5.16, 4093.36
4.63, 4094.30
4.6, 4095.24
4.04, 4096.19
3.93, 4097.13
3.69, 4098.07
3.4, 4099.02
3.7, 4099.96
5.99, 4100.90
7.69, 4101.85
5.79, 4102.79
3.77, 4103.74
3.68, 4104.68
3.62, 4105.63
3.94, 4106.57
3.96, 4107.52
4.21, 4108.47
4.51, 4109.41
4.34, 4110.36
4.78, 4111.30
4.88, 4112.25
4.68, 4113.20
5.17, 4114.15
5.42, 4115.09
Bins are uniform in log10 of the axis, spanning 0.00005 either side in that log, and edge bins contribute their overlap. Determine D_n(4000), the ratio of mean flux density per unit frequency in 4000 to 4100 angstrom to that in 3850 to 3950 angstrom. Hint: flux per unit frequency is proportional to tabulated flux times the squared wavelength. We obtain 1.2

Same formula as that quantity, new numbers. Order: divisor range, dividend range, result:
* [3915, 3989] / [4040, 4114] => 1.21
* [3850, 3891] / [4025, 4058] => 1.28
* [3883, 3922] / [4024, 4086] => 1.27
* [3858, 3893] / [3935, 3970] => 1.03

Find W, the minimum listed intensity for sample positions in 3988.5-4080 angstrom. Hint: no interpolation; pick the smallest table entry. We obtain 4.51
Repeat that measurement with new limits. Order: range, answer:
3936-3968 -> 2.79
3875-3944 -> 2.77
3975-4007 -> 3.81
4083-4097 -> 4.04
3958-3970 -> 2.12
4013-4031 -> 4.56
